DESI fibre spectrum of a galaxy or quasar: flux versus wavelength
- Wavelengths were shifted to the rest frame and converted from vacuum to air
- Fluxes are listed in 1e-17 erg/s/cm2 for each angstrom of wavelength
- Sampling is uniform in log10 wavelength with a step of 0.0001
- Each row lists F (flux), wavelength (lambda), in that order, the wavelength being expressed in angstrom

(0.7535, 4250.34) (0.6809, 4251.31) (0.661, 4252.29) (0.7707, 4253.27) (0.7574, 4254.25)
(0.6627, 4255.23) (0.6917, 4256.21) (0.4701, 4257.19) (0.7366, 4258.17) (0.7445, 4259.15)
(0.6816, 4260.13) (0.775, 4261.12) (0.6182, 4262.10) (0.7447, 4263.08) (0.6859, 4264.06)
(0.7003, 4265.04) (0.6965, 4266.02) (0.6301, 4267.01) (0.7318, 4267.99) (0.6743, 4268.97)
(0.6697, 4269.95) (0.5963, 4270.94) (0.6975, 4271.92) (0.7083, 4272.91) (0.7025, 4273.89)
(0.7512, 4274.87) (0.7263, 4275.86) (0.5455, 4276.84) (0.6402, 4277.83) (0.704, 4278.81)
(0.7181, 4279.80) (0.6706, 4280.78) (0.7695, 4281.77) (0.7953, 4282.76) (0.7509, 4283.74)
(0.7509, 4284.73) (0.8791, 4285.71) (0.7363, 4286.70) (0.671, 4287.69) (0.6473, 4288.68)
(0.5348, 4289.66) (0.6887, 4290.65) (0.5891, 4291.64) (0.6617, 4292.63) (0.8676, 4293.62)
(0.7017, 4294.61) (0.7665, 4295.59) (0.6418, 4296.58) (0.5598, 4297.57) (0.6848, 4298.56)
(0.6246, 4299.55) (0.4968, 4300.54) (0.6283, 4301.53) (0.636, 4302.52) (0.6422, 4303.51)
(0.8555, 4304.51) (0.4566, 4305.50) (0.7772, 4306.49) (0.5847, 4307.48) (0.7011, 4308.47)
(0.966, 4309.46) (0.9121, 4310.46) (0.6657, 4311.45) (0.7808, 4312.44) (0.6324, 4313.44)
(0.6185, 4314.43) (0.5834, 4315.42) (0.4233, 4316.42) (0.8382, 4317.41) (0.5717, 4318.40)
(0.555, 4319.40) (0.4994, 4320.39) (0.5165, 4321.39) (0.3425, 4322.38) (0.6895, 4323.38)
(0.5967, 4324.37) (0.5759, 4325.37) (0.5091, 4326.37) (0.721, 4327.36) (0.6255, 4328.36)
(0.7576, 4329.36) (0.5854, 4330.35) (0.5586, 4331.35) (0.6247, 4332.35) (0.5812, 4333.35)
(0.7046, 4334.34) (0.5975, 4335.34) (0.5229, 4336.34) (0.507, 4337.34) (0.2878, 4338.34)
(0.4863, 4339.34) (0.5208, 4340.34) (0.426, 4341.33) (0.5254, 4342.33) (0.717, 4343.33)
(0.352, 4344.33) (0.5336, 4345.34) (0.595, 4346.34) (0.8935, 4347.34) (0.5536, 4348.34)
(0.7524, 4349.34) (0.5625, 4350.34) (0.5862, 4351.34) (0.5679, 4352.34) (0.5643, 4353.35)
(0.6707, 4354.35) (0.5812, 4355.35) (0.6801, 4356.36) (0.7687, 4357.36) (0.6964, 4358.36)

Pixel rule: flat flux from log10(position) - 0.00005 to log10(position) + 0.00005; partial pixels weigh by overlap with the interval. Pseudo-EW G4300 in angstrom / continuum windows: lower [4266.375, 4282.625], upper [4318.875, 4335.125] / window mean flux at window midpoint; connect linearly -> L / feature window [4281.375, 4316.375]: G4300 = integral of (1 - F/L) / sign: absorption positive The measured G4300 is -2.6 angstrom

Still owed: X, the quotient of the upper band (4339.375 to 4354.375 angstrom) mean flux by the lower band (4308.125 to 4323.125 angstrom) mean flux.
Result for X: 0.91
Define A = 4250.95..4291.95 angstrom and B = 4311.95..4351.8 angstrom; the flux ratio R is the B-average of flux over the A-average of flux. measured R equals 0.84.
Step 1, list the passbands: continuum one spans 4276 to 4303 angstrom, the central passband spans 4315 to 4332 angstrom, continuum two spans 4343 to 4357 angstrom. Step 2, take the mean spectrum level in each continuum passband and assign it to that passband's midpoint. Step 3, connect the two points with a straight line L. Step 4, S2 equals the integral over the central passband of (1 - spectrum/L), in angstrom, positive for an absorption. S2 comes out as 1.5 angstrom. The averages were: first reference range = 0.681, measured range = 0.585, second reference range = 0.615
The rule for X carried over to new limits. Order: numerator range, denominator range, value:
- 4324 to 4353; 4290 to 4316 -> 0.85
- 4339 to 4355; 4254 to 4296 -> 0.84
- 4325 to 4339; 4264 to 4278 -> 0.86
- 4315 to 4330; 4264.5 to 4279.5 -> 0.86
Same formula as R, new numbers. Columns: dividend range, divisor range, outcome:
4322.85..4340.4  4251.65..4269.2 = 0.84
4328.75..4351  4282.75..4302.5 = 0.85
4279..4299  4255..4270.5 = 1.03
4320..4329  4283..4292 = 0.81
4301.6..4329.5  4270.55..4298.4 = 0.92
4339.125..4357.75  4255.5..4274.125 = 0.88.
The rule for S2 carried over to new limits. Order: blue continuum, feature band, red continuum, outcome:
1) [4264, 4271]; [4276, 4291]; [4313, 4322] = -1.3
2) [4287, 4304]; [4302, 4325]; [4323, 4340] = -1.0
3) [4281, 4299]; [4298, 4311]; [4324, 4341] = -0.6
